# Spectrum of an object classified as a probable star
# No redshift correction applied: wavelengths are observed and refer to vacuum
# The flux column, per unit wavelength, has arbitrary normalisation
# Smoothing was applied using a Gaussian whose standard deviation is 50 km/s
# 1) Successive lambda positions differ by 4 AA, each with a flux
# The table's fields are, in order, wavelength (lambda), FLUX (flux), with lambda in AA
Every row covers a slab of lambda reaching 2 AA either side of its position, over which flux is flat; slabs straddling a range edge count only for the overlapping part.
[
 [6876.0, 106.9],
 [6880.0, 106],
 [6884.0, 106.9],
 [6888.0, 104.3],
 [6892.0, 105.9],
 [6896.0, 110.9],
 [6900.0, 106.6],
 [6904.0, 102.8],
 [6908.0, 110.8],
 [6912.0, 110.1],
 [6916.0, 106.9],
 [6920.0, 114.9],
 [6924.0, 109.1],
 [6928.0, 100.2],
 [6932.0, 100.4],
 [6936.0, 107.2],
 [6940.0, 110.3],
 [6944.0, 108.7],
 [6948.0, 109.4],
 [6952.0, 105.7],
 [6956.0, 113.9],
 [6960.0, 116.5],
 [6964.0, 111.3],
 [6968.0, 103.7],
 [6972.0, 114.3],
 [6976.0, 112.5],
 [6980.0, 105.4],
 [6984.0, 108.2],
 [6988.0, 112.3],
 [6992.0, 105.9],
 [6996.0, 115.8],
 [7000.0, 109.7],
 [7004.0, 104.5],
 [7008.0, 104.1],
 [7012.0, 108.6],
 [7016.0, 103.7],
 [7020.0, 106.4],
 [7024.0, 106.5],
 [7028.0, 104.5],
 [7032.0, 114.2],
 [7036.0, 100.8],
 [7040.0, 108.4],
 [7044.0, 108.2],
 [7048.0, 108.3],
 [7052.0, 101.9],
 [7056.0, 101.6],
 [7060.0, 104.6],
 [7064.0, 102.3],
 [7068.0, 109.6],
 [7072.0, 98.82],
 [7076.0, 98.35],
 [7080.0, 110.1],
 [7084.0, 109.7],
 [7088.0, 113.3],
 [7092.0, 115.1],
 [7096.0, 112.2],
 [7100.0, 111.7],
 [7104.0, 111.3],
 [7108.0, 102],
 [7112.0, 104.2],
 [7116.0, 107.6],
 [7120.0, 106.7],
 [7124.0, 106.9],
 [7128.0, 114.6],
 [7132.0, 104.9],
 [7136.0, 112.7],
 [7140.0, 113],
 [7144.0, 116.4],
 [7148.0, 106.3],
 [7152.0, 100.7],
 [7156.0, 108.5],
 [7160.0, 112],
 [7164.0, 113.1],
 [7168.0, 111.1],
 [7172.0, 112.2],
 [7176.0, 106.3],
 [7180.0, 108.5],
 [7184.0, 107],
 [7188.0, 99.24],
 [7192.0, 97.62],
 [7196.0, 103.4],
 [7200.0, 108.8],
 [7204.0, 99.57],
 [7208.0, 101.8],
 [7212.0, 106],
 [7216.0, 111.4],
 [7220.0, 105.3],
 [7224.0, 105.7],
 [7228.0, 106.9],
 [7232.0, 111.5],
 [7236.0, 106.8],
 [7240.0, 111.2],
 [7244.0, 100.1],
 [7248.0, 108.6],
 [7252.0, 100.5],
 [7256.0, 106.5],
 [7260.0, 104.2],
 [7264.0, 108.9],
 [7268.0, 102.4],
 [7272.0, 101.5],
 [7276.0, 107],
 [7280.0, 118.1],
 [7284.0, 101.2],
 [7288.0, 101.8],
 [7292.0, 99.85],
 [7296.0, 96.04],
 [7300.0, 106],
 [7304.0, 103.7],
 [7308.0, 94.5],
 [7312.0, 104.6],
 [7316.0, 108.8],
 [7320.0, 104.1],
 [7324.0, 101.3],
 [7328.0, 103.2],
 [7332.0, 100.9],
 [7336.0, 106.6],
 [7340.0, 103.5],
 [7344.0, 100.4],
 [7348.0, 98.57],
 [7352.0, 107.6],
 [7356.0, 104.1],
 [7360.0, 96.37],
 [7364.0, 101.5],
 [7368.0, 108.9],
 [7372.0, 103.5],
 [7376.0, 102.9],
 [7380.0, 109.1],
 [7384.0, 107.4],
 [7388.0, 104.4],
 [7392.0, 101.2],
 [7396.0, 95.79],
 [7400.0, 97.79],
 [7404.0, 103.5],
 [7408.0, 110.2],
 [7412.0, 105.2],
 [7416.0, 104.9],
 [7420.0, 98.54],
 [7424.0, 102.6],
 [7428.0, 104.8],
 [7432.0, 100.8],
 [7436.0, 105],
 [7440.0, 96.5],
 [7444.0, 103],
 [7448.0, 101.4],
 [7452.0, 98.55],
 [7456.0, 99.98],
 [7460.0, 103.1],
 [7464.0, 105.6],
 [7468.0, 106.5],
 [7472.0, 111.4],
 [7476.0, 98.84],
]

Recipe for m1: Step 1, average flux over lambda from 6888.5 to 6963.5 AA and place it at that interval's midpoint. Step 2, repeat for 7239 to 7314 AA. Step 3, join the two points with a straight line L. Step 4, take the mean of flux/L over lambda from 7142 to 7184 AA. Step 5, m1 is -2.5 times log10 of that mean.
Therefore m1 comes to -0.041 mag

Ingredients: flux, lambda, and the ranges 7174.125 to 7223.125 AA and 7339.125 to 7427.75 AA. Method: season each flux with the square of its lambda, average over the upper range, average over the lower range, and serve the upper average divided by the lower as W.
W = 1.0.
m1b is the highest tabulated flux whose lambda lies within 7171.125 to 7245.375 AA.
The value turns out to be 112.2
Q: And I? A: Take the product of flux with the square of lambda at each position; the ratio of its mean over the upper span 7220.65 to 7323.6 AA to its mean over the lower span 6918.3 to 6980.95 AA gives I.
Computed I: 1.05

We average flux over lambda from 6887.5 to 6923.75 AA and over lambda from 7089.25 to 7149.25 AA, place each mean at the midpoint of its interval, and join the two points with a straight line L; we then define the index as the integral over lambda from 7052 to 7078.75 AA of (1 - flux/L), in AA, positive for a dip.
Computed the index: 1.6 AA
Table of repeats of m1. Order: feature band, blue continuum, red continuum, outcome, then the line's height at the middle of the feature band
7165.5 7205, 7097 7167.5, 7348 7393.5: 0.024 mag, 108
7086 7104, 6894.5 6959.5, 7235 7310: -0.066 mag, 106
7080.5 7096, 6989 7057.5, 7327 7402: -0.063 mag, 106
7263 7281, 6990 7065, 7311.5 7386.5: -0.025 mag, 104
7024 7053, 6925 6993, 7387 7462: 0.007 mag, 107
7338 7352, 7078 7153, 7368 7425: 0.030 mag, 105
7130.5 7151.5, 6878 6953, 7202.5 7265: -0.038 mag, 106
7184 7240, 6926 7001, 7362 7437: 0.007 mag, 106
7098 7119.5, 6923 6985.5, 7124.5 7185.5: 0.022 mag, 109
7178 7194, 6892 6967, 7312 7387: 0.027 mag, 106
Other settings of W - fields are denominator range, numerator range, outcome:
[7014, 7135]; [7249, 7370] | 1.03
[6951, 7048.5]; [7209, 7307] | 1.04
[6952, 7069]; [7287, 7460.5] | 1.05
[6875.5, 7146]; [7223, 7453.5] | 1.05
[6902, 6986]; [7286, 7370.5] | 1.05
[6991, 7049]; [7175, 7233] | 1.03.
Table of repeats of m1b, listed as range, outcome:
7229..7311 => 118.1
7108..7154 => 116.4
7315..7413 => 110.2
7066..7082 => 110.1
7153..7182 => 113.1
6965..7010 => 115.8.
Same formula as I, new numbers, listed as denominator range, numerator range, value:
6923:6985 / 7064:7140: 1.04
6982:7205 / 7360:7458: 1.04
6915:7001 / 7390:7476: 1.07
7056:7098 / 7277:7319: 1.03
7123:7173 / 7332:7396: 1.00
